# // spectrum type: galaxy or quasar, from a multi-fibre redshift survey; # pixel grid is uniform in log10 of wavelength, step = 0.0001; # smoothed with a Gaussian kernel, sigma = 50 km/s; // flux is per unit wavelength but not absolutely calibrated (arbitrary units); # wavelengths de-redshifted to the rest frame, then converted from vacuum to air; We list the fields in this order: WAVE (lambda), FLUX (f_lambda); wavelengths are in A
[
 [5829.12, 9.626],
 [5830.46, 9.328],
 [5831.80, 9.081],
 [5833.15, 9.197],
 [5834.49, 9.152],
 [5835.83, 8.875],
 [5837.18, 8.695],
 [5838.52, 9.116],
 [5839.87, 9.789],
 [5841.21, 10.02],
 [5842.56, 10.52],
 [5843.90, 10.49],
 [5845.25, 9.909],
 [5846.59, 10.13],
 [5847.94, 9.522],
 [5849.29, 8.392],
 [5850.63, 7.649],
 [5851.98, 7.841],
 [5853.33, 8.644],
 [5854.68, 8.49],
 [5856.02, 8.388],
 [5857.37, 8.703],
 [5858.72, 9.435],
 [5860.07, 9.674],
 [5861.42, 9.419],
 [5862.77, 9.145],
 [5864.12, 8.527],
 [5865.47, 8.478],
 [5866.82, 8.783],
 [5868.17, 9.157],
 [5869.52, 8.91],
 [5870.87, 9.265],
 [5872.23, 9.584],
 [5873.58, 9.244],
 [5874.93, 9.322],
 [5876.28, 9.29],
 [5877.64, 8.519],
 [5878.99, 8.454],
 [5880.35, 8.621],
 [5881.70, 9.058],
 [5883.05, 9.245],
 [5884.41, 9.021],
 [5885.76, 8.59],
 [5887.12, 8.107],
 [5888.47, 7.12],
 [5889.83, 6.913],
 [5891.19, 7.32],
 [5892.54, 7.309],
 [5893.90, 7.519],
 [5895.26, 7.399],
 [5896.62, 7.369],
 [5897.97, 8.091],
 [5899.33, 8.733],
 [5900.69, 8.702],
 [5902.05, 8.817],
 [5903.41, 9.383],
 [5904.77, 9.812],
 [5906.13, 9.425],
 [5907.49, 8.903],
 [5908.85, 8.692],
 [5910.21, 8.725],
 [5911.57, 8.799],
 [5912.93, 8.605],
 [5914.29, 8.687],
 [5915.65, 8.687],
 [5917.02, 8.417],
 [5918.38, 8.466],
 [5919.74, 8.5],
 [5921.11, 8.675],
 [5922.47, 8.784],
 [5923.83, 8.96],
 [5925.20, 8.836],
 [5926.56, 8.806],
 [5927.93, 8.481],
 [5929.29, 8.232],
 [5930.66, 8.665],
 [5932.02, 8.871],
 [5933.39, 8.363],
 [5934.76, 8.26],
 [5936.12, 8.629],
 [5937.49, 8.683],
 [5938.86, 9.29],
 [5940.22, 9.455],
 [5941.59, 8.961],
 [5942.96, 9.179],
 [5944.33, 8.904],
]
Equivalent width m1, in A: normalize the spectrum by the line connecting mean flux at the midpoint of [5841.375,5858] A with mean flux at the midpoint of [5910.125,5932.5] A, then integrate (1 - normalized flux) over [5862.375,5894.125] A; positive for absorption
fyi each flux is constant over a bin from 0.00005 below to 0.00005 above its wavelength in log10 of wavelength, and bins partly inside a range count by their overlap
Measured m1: 1.2 A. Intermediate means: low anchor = 9.09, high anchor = 8.66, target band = 8.57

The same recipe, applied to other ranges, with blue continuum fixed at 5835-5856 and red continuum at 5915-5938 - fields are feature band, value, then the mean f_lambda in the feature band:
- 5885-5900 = 2.0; 7.69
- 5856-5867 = 0.1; 8.99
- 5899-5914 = -0.4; 8.96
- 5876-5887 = 0.2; 8.79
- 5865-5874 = -0.1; 9.07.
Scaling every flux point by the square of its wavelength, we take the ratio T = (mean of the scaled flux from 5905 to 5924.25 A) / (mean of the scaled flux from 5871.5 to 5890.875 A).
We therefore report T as 1.03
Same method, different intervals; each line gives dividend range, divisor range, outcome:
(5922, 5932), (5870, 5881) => 0.98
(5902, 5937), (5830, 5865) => 0.98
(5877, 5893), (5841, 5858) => 0.91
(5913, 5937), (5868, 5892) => 1.01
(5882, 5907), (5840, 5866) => 0.92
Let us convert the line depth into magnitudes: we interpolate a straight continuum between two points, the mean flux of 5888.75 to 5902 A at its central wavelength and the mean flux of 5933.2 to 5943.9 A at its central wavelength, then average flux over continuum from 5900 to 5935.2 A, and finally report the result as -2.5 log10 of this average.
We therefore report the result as -0.06 mag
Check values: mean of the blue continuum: 7.74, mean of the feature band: 8.75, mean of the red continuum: 8.88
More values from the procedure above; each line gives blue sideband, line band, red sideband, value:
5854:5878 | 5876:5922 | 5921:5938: 0.04 mag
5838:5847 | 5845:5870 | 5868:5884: 0.08 mag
